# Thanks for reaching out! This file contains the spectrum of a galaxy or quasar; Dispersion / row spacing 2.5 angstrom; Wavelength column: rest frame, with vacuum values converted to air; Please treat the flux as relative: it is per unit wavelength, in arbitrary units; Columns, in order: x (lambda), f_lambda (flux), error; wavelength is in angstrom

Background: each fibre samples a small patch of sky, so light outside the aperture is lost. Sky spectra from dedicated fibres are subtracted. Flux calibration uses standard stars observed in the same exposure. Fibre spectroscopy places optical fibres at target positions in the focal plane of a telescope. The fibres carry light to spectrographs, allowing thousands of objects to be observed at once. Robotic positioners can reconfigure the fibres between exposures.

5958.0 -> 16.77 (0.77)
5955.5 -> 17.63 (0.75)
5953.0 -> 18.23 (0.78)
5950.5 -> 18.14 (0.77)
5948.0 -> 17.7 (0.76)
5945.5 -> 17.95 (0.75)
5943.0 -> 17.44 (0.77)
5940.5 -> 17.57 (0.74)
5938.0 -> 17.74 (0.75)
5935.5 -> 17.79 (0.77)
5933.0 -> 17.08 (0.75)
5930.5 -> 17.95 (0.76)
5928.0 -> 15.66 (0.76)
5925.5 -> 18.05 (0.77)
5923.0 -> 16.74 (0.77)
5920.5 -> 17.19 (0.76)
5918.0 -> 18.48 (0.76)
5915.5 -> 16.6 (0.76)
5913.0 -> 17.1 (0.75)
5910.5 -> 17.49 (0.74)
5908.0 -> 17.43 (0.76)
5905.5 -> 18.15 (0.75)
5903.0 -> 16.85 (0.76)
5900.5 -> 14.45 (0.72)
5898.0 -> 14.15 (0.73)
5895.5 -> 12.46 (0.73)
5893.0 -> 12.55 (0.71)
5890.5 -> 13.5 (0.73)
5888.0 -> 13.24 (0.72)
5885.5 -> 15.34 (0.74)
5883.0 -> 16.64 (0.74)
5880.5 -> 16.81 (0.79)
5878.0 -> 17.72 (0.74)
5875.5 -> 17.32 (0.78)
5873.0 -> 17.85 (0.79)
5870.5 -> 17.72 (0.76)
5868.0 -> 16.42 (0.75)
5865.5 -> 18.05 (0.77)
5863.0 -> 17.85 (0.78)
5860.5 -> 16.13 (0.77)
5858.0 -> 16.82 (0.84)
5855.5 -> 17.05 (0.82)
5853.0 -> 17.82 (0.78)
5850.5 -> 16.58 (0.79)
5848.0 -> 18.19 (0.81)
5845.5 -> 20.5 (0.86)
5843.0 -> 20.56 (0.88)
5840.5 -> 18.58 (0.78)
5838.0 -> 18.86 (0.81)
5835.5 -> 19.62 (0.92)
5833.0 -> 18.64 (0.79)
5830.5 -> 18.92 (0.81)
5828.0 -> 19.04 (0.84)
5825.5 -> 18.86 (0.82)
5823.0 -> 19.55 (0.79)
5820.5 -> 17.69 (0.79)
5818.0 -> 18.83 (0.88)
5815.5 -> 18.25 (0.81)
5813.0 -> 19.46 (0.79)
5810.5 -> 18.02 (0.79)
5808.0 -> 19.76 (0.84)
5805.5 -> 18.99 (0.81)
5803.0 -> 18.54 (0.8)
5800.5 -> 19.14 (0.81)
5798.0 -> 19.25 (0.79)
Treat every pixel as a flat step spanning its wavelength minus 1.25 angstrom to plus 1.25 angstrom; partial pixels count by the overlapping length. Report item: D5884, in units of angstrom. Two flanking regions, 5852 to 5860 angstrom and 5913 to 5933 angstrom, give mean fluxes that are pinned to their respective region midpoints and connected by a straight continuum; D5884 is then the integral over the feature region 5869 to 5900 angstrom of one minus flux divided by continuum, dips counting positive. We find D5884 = 3.1 angstrom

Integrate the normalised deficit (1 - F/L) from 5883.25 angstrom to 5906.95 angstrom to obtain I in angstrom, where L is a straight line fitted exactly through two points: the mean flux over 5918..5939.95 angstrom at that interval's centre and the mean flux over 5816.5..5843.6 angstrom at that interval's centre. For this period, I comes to 4.32 angstrom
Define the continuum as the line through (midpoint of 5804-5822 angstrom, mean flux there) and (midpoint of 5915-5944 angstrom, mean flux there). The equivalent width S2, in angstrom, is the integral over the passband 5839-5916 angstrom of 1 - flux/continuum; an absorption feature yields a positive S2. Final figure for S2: 5.5 angstrom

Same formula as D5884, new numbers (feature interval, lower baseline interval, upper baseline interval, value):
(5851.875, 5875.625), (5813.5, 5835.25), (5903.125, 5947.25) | 1.2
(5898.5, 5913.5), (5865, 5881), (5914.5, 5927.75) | 0.5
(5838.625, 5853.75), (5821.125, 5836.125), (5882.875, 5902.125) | -0.9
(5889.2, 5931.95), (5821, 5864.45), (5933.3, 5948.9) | 4.1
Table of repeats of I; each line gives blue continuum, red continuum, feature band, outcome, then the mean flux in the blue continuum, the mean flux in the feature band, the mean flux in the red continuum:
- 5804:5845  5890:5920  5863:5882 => -0.3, 19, 17.4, 15.9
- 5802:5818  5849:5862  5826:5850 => -2.0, 18.8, 19.1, 16.9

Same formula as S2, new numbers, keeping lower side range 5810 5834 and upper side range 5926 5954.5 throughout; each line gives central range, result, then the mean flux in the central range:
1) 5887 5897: 2.8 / 13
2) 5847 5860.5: 0.9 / 17.2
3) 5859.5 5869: 0.6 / 17.2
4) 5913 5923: 0.3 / 17.3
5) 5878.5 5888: 1.1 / 16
